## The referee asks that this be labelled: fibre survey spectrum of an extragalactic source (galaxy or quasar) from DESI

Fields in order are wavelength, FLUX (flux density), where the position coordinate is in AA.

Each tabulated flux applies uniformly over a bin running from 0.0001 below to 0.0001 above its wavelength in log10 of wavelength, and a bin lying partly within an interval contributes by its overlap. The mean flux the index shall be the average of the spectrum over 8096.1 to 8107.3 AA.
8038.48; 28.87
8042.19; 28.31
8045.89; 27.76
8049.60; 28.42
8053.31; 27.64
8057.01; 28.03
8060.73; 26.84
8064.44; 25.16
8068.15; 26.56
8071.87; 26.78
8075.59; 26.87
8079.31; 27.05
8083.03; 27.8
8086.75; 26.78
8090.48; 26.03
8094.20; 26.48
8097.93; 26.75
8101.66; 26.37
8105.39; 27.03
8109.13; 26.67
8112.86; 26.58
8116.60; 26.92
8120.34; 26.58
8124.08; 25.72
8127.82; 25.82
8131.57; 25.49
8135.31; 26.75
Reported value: 26.7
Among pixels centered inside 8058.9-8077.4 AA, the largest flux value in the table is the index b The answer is 26.87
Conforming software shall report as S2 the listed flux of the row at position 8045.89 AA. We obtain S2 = 27.76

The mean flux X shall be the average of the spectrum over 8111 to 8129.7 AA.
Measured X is 26.3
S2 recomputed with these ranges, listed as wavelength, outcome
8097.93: 26.75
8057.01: 28.03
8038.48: 28.87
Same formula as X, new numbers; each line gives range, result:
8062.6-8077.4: 26.3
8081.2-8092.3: 26.9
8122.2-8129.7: 25.8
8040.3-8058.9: 28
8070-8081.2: 26.9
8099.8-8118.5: 26.7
